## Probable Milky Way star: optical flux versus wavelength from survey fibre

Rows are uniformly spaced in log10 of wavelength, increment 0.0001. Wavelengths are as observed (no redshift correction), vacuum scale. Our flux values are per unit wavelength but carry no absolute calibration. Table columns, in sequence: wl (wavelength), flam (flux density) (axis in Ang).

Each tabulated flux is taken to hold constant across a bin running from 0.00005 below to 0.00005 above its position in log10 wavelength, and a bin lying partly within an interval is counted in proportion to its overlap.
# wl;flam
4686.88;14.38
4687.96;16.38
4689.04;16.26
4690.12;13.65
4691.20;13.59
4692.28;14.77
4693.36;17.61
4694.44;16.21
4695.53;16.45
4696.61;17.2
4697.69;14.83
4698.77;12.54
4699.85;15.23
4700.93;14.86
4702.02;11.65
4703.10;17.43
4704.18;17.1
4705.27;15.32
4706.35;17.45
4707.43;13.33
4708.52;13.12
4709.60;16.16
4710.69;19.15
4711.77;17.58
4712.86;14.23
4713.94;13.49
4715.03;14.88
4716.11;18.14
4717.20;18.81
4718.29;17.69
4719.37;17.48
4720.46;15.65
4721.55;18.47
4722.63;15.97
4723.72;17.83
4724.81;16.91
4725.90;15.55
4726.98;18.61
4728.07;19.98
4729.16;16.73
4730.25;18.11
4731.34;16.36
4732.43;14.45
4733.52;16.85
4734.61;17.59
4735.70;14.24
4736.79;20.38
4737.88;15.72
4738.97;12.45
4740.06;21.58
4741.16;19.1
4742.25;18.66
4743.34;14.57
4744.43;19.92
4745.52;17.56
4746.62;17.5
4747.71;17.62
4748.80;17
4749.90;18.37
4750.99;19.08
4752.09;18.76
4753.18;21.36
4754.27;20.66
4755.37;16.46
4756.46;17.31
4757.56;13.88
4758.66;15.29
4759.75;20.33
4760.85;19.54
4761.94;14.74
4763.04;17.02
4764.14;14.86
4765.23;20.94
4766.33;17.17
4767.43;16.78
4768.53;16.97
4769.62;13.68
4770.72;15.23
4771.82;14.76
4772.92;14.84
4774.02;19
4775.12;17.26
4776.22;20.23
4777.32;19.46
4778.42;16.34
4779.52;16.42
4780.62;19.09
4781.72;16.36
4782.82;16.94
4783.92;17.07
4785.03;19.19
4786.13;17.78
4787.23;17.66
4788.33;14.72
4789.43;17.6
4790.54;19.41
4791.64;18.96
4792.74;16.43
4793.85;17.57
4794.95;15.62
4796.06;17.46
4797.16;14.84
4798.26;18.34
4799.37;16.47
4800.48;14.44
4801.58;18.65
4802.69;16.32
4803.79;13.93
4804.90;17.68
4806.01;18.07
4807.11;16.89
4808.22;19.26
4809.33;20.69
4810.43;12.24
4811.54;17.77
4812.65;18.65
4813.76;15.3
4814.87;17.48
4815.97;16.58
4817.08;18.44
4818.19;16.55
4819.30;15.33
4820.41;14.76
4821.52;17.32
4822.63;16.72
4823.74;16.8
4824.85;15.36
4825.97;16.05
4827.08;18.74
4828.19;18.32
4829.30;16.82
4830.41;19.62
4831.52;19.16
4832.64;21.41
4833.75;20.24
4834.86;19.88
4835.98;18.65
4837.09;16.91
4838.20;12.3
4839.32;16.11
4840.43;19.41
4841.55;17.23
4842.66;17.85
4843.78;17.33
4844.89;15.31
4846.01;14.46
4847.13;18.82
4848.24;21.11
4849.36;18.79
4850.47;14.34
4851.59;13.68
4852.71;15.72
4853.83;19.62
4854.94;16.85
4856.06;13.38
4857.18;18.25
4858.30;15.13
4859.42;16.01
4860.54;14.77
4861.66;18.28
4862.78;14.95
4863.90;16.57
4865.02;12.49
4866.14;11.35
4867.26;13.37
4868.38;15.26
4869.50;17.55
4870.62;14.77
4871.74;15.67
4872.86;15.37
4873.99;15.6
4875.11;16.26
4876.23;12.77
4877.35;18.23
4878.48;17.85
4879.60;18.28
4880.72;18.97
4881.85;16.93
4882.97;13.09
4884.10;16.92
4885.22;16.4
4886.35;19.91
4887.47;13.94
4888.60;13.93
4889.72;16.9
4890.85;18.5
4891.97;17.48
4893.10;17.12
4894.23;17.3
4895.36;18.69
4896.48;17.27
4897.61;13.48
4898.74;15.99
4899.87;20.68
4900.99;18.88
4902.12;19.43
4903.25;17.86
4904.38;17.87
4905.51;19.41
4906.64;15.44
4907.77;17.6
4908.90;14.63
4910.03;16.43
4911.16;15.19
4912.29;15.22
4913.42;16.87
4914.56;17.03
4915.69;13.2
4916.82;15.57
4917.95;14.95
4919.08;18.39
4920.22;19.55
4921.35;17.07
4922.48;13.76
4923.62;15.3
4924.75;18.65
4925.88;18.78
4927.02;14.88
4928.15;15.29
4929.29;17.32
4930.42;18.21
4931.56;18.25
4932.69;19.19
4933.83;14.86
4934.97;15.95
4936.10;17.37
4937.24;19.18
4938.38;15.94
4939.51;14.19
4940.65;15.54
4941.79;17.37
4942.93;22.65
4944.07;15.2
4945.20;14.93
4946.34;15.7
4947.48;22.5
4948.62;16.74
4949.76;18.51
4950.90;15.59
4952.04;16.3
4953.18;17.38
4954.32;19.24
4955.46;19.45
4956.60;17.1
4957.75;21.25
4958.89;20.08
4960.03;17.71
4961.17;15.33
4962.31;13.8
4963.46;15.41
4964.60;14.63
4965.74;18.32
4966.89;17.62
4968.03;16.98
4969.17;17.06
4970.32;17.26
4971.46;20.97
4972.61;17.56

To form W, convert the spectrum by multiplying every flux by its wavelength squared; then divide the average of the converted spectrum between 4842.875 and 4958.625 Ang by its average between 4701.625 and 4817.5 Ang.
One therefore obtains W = 1.04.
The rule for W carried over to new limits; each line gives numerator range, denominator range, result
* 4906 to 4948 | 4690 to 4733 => 1.13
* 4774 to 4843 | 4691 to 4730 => 1.12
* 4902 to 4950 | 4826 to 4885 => 1.04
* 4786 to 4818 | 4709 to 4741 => 1.04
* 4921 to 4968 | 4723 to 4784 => 1.07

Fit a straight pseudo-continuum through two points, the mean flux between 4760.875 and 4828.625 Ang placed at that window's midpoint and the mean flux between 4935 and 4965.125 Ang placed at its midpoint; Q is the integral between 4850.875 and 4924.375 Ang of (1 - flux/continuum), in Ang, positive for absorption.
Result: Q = 3.5 Ang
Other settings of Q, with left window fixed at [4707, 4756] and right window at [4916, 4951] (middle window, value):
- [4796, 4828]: 0.6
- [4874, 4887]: 0.2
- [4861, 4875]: 1.6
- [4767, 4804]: 0.4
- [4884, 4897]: 0.0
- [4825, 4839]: -0.8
